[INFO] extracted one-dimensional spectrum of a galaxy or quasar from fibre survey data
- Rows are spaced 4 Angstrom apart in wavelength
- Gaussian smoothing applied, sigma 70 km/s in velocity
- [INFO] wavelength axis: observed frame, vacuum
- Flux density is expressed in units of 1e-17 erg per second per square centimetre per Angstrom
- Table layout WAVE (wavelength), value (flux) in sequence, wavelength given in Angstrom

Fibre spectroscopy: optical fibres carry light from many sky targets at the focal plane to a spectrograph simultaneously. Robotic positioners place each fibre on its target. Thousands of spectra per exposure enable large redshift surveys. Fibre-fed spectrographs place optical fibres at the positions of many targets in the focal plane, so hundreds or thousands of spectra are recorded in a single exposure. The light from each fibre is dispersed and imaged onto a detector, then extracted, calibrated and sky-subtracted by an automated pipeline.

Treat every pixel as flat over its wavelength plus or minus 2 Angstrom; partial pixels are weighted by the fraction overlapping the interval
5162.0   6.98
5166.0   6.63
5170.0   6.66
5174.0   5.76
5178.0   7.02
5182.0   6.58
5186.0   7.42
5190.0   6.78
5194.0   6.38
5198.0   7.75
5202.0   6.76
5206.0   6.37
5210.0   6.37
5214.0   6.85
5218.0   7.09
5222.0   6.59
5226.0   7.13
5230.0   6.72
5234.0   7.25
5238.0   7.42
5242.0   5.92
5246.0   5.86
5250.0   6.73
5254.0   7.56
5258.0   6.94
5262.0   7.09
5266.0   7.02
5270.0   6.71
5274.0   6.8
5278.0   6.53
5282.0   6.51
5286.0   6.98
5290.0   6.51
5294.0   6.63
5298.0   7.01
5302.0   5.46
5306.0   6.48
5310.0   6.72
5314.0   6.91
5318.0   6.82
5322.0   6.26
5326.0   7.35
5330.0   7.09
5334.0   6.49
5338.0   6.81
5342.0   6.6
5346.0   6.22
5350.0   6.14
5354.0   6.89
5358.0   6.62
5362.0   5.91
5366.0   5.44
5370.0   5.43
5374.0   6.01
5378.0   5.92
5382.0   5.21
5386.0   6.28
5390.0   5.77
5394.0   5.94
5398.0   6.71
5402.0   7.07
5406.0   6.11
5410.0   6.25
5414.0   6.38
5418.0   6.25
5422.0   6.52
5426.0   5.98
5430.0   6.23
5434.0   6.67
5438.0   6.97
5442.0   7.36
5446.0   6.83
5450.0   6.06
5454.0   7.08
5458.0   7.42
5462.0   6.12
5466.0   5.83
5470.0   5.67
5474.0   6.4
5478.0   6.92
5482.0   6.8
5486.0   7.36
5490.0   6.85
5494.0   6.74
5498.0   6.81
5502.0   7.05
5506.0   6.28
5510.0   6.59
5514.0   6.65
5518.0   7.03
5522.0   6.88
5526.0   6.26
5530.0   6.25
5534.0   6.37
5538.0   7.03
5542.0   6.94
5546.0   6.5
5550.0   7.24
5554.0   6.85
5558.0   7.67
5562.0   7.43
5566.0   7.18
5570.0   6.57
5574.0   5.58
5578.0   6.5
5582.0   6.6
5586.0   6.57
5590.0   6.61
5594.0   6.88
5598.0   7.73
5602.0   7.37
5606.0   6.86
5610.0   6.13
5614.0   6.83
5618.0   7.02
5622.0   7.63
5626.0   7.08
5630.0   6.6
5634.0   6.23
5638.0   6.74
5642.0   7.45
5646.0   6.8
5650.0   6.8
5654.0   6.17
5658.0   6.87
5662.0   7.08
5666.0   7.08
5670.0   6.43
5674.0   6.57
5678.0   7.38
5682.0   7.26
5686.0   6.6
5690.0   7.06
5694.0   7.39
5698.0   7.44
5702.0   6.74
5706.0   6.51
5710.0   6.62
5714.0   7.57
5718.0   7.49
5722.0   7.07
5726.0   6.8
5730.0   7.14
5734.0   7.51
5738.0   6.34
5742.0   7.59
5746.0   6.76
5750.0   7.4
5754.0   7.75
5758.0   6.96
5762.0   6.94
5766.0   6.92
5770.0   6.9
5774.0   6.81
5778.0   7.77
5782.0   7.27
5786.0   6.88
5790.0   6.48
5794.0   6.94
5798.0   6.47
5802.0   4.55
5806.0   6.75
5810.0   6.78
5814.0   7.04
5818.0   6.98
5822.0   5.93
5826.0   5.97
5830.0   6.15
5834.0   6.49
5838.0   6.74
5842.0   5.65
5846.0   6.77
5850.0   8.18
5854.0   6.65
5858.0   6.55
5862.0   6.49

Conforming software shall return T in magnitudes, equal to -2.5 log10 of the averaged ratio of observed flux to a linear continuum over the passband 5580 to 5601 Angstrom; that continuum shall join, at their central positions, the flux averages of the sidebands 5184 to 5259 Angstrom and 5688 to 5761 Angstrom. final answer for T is 0.02 mag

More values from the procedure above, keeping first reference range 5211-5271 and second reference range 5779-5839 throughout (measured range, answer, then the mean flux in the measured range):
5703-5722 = -0.07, 7.03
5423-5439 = 0.05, 6.43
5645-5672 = -0.02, 6.75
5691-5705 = -0.09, 7.13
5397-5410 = 0.03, 6.57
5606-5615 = 0.02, 6.53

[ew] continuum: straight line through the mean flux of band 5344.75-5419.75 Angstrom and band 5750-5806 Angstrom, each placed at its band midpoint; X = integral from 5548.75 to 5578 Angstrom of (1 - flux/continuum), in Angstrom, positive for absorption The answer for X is -2.0 Angstrom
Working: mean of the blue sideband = 6.13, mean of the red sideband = 6.84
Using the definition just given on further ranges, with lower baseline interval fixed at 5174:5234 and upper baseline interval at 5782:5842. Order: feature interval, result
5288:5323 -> 1.1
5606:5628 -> -1.2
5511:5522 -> -0.3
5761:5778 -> -1.4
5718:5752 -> -3.2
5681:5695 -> -1.1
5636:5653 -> -0.9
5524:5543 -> 0.2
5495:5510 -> -0.1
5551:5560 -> -0.9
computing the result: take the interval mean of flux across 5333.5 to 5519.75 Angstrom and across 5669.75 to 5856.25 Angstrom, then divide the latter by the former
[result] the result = 1.07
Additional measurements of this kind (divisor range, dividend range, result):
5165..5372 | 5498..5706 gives 1.03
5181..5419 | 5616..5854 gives 1.05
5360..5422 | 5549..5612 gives 1.13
